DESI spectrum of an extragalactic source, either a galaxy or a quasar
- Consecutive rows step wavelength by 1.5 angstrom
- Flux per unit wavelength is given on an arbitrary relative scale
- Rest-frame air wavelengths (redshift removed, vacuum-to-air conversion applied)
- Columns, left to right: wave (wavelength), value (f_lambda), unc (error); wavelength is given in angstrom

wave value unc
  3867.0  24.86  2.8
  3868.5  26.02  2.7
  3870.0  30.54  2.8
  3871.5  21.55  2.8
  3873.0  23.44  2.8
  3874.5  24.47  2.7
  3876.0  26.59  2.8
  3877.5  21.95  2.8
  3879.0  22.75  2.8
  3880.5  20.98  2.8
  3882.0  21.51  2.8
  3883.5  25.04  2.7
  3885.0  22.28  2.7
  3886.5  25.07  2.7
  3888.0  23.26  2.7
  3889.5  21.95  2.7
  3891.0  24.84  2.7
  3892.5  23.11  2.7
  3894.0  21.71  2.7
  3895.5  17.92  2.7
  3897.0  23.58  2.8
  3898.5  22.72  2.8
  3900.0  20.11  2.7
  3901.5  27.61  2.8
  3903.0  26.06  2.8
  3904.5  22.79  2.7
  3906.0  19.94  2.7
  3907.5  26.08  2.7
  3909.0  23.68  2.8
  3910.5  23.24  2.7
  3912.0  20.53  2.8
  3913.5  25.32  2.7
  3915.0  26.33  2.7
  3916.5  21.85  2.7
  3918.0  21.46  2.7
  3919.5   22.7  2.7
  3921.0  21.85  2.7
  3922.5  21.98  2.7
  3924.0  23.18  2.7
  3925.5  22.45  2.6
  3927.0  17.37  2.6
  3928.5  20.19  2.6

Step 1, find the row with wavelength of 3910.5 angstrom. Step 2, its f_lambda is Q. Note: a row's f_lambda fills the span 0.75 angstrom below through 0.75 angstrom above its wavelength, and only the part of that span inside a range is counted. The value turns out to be 23.24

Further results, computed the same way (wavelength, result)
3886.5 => 25.07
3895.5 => 17.92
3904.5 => 22.79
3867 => 24.86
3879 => 22.75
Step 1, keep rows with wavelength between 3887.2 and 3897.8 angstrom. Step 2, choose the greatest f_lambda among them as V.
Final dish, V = 24.84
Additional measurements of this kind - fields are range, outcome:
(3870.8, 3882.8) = 26.59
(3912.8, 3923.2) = 26.33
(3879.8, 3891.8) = 25.07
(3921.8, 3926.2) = 23.18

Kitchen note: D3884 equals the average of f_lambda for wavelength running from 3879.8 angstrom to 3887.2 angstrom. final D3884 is 23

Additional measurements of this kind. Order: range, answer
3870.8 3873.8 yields 22.5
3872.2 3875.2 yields 23.9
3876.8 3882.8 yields 21.8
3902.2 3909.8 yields 23.7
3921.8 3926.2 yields 22.5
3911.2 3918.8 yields 23.1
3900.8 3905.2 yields 25.5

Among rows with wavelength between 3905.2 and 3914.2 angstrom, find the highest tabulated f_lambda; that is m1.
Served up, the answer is 26.08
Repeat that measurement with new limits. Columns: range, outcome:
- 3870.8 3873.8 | 23.44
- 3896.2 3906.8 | 27.61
